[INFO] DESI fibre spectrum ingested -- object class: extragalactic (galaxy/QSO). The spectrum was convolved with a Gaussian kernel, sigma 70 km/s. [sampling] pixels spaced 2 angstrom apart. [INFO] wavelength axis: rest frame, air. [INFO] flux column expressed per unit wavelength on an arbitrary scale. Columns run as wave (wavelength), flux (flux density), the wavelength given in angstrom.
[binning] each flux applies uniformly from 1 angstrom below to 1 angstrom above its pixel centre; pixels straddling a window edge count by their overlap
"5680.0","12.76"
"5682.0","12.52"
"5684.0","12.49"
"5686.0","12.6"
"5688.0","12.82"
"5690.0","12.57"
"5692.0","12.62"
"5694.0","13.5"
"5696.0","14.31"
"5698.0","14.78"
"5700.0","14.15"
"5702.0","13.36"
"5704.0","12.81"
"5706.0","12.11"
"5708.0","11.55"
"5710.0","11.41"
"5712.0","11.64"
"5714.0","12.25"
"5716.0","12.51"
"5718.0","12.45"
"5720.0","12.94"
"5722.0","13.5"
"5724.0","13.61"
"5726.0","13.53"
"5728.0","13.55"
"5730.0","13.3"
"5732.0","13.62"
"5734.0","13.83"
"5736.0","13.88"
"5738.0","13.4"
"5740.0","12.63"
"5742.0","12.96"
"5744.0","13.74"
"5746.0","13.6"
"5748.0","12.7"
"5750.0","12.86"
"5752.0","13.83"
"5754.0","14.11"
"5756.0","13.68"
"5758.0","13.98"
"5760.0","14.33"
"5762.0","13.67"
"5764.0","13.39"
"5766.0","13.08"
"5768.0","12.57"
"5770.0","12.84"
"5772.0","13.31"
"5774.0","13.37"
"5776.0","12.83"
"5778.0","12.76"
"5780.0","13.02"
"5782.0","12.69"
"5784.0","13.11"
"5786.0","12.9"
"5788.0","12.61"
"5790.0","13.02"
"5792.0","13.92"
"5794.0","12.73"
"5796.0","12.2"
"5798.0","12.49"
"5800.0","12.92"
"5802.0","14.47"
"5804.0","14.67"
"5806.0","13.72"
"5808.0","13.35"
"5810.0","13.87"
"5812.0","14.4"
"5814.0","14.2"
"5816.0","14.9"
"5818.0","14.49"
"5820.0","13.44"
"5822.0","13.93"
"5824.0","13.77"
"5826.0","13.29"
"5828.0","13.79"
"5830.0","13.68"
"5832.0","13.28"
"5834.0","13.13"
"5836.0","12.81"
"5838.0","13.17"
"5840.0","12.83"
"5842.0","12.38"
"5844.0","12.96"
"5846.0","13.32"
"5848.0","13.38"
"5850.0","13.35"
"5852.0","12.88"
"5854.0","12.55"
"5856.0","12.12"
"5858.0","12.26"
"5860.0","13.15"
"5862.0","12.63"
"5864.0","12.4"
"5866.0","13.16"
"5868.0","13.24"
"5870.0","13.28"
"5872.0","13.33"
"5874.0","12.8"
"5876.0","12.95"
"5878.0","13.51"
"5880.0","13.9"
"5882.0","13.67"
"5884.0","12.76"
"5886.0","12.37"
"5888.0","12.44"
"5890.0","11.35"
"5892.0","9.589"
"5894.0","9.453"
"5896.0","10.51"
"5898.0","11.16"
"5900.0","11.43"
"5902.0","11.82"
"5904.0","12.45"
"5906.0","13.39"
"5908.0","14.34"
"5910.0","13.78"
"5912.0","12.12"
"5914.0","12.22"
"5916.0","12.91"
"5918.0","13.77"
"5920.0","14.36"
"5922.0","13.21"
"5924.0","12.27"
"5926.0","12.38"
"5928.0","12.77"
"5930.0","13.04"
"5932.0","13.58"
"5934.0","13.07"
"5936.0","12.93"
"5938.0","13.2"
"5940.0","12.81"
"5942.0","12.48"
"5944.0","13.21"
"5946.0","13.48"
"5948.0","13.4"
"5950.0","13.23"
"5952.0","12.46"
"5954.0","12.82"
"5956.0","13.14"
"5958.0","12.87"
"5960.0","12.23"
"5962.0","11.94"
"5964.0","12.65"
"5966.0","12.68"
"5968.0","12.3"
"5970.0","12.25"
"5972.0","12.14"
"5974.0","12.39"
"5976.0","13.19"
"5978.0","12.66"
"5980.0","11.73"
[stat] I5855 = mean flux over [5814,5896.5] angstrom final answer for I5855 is 12.9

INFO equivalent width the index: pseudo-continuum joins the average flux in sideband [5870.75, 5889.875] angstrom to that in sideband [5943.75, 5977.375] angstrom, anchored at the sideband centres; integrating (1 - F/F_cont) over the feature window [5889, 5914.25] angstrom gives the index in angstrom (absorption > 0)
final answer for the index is 2.2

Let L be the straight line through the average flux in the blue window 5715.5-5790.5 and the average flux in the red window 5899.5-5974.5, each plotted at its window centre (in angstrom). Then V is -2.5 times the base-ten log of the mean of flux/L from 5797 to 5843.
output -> -0.04 mag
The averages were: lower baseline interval 13.3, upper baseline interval 12.8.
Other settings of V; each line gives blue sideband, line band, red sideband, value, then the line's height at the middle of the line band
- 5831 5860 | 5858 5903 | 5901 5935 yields 0.06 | 13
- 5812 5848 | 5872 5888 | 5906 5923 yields 0.03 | 13.4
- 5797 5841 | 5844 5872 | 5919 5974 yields 0.04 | 13.4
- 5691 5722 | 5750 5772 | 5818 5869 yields -0.05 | 12.9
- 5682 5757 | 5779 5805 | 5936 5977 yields -0.01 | 13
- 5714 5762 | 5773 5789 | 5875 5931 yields 0.02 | 13.2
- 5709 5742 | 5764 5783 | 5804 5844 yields 0.03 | 13.3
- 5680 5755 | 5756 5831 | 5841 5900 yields -0.06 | 12.8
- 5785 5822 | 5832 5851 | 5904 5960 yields 0.03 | 13.4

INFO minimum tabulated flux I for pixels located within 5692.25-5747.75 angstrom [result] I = 11.41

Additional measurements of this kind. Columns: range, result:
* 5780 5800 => 12.2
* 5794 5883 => 12.12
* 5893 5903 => 9.453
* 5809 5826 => 13.29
